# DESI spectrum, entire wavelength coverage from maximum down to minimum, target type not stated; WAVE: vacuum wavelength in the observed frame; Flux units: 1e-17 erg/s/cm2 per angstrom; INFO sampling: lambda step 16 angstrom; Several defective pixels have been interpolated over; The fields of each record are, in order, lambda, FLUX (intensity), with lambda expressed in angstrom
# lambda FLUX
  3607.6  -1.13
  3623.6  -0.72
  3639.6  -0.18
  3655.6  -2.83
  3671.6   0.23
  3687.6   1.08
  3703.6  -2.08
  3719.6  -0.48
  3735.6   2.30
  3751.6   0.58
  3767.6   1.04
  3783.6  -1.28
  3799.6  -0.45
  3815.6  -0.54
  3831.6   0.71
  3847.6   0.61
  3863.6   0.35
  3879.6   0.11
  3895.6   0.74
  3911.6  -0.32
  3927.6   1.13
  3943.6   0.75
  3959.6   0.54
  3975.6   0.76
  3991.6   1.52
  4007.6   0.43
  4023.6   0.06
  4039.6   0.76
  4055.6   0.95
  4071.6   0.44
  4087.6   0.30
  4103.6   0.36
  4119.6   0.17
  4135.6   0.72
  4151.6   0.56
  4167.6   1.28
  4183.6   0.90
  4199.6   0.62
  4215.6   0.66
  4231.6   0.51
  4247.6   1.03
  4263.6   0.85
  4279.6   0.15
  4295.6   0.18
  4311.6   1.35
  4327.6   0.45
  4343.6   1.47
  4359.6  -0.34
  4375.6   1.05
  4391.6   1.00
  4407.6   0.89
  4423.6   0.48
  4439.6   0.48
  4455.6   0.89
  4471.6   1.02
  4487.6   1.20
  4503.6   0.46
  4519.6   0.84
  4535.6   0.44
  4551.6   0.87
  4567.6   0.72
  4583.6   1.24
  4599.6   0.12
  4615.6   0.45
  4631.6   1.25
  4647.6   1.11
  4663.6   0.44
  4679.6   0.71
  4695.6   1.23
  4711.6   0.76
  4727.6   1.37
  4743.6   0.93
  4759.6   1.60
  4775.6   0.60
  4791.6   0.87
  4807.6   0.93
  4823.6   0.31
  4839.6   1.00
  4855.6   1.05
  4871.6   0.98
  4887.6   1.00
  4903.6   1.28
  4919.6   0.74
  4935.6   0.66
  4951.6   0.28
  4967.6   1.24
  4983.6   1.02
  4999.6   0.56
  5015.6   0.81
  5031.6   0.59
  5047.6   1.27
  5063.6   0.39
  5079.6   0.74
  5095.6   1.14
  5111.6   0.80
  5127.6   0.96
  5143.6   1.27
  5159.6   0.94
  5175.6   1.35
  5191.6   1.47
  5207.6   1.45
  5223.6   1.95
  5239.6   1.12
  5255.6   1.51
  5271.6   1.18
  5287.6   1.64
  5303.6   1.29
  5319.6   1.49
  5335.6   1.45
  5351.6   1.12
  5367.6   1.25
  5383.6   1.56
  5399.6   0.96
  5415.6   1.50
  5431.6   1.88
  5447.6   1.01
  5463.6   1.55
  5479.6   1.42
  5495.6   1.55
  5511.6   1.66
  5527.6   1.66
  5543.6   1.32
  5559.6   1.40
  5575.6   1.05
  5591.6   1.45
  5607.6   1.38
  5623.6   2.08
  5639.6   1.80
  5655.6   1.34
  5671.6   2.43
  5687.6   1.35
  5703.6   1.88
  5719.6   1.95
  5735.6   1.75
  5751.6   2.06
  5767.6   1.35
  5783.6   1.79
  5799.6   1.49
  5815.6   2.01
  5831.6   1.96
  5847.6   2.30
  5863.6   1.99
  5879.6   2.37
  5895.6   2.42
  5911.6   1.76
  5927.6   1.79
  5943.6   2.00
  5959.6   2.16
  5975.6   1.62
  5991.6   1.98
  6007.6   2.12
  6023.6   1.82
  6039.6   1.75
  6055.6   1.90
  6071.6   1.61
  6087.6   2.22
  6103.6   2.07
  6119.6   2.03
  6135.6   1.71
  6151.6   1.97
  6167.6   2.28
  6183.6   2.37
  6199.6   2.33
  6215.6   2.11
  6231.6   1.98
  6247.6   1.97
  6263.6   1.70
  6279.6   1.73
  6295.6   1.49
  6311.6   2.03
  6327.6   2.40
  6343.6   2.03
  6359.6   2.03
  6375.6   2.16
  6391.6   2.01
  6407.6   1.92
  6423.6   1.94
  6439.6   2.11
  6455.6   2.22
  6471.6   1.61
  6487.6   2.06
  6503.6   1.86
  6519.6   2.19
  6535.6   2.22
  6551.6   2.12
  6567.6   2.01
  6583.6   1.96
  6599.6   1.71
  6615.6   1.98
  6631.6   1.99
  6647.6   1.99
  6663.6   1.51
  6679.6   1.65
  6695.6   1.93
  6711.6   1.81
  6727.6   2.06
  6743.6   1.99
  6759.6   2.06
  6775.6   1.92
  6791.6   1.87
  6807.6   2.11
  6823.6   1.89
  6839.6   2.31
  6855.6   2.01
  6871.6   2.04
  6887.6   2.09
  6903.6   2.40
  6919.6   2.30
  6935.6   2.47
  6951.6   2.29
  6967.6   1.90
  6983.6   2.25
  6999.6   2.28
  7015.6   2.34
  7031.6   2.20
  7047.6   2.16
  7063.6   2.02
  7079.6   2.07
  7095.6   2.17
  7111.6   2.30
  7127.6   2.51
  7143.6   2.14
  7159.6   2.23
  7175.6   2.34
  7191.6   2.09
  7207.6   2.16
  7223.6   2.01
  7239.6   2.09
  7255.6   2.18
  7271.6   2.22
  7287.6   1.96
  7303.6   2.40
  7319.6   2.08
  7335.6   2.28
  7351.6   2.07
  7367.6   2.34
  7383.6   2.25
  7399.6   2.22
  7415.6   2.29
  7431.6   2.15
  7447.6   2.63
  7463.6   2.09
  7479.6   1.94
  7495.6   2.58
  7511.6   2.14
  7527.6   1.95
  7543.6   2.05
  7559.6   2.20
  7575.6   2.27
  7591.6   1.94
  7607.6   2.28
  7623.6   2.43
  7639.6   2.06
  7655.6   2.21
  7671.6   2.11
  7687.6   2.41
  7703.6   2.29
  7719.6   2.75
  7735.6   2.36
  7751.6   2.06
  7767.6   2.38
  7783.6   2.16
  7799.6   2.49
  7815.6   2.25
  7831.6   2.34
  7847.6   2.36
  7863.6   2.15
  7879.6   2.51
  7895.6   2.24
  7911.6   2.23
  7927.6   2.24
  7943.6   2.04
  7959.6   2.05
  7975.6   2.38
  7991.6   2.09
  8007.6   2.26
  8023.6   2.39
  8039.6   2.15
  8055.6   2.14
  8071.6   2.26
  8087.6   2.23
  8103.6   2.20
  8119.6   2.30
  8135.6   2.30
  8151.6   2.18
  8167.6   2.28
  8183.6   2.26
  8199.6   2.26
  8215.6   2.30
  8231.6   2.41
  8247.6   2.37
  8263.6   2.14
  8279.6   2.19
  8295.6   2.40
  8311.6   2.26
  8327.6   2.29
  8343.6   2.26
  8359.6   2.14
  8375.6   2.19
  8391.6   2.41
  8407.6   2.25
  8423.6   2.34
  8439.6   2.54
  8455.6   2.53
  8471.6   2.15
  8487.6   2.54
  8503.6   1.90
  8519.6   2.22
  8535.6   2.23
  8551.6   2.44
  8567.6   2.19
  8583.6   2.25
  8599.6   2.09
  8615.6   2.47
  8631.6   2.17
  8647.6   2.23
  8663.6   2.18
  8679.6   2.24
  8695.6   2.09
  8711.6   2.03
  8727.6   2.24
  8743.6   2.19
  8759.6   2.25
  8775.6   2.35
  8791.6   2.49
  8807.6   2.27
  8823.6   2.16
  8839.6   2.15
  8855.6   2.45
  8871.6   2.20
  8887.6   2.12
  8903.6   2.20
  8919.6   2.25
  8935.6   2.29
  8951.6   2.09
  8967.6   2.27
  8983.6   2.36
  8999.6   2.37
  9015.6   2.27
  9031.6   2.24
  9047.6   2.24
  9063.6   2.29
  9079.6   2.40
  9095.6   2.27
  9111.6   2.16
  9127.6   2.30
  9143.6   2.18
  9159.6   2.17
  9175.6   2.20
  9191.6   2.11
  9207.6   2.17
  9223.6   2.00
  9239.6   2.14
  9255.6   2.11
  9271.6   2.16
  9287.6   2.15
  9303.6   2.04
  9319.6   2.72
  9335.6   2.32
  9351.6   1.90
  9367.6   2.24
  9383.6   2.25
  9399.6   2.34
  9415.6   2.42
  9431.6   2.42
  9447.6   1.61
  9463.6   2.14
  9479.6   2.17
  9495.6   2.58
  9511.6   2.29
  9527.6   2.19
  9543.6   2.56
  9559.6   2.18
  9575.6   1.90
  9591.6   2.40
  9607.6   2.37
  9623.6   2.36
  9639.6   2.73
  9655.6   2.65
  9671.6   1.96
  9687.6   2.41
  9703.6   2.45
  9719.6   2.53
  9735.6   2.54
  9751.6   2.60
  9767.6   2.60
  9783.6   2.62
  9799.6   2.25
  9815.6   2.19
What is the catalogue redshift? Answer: 0.29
